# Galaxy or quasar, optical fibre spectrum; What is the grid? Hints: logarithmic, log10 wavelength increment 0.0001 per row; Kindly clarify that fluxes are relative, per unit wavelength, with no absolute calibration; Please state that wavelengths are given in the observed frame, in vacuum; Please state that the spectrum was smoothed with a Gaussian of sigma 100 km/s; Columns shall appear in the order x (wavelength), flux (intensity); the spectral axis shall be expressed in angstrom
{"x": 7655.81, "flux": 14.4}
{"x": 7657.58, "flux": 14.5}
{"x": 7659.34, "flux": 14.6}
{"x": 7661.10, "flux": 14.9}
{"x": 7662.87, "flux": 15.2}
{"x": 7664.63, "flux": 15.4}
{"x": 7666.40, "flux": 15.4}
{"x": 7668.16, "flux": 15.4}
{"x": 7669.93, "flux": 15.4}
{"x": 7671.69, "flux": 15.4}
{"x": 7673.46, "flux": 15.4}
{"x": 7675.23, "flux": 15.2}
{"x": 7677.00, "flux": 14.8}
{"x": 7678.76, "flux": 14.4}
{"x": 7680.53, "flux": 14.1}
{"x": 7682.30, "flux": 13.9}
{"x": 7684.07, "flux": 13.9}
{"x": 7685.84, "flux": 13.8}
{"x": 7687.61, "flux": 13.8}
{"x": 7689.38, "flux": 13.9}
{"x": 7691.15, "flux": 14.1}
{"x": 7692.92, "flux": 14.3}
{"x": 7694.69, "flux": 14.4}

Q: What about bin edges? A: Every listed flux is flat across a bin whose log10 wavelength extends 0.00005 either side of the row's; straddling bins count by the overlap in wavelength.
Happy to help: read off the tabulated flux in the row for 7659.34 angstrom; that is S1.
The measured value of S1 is 14.6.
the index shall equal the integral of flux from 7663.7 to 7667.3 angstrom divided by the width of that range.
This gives 15.4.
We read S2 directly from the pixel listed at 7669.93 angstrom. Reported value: 15.4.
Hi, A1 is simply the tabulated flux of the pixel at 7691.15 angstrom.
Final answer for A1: 14.1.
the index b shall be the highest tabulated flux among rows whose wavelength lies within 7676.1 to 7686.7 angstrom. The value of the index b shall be 14.8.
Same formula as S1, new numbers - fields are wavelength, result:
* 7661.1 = 14.9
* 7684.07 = 13.9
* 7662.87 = 15.2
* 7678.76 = 14.4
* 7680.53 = 14.1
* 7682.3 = 13.9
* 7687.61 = 13.8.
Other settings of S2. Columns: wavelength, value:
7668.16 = 15.4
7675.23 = 15.2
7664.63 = 15.4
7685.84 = 13.8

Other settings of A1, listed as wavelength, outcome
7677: 14.8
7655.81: 14.4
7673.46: 15.4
